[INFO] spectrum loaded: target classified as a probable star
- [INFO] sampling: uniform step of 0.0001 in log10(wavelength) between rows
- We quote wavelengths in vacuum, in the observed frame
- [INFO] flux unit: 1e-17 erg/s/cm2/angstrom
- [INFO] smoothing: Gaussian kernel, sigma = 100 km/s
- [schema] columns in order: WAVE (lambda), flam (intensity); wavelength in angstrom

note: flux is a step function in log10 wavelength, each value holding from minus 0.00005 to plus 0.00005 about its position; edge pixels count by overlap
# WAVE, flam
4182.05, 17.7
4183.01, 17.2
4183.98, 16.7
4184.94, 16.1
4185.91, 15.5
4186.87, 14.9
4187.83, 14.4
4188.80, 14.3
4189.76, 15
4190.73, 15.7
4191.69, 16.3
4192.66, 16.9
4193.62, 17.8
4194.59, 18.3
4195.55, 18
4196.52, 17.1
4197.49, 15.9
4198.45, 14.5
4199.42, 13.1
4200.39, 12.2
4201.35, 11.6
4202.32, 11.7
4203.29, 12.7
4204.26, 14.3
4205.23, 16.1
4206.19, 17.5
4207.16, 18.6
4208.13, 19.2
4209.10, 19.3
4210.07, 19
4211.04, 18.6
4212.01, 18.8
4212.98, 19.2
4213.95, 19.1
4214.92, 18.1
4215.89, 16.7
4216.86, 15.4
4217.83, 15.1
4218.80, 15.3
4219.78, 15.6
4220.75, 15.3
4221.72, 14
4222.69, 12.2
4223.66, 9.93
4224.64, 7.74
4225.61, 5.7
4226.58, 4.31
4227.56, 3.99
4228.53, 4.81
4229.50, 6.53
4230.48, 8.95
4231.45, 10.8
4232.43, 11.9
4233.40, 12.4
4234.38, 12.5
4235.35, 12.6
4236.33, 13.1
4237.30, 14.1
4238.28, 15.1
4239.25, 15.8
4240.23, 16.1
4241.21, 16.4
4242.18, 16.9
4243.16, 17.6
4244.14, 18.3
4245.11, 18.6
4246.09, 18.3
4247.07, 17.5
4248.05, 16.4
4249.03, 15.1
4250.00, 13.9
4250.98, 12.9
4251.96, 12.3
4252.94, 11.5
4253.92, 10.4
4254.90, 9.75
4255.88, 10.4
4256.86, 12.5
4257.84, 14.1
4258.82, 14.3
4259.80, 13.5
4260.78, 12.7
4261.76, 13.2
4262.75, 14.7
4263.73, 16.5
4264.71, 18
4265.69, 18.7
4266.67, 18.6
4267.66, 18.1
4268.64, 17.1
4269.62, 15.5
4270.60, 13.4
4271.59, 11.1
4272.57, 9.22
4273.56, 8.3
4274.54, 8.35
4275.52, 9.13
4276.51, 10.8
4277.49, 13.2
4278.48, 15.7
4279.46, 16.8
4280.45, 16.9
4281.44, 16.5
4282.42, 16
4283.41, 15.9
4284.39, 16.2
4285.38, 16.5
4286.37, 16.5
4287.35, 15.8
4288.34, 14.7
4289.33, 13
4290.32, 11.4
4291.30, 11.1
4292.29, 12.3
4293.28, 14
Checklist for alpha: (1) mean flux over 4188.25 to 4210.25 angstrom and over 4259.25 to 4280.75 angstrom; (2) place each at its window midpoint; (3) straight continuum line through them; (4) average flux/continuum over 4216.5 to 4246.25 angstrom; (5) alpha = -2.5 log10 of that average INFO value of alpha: 0.18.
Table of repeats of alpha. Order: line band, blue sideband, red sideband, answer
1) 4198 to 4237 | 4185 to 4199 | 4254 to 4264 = 0.11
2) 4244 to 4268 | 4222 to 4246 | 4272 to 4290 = -0.15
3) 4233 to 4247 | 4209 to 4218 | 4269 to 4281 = -0.01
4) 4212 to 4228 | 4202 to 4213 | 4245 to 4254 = 0.24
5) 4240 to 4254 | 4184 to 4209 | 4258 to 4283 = -0.07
